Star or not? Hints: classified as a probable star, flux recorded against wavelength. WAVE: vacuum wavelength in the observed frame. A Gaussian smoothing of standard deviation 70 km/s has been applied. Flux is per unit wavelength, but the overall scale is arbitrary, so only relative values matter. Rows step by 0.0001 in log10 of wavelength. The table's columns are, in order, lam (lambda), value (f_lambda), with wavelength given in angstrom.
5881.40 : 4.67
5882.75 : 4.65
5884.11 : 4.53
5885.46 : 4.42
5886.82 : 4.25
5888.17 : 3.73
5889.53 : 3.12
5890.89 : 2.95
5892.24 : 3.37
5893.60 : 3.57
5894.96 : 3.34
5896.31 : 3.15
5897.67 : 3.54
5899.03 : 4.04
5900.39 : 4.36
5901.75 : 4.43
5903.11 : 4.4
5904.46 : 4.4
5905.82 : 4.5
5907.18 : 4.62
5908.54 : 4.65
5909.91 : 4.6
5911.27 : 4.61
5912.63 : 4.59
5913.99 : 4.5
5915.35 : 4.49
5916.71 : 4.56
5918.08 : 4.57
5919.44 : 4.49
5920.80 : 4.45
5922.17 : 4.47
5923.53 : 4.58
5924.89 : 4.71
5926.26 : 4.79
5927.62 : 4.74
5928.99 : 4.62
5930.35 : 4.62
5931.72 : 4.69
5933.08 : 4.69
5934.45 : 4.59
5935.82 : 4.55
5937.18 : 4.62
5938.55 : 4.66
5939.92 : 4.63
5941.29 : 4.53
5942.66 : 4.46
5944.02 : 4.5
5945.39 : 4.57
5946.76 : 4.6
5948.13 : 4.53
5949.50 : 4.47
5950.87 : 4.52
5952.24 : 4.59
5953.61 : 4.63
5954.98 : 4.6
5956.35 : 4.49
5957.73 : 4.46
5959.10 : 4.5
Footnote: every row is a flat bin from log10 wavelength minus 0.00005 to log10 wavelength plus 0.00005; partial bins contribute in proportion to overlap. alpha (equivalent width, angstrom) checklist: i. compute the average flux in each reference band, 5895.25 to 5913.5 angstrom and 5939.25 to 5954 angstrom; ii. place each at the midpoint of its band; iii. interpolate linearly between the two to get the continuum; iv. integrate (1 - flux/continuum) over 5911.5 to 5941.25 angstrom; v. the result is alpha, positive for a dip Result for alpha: -1.2 angstrom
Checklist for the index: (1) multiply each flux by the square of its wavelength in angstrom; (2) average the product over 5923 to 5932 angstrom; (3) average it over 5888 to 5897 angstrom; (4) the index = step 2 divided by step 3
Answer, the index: 1.4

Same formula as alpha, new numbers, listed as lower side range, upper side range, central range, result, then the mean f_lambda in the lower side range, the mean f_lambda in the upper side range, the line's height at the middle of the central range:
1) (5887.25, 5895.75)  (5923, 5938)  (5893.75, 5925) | -2.9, 3.37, 4.66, 3.96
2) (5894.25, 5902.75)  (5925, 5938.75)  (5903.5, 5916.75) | -1.4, 3.83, 4.66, 4.12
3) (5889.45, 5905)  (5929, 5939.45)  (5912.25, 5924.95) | -0.8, 3.74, 4.63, 4.26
